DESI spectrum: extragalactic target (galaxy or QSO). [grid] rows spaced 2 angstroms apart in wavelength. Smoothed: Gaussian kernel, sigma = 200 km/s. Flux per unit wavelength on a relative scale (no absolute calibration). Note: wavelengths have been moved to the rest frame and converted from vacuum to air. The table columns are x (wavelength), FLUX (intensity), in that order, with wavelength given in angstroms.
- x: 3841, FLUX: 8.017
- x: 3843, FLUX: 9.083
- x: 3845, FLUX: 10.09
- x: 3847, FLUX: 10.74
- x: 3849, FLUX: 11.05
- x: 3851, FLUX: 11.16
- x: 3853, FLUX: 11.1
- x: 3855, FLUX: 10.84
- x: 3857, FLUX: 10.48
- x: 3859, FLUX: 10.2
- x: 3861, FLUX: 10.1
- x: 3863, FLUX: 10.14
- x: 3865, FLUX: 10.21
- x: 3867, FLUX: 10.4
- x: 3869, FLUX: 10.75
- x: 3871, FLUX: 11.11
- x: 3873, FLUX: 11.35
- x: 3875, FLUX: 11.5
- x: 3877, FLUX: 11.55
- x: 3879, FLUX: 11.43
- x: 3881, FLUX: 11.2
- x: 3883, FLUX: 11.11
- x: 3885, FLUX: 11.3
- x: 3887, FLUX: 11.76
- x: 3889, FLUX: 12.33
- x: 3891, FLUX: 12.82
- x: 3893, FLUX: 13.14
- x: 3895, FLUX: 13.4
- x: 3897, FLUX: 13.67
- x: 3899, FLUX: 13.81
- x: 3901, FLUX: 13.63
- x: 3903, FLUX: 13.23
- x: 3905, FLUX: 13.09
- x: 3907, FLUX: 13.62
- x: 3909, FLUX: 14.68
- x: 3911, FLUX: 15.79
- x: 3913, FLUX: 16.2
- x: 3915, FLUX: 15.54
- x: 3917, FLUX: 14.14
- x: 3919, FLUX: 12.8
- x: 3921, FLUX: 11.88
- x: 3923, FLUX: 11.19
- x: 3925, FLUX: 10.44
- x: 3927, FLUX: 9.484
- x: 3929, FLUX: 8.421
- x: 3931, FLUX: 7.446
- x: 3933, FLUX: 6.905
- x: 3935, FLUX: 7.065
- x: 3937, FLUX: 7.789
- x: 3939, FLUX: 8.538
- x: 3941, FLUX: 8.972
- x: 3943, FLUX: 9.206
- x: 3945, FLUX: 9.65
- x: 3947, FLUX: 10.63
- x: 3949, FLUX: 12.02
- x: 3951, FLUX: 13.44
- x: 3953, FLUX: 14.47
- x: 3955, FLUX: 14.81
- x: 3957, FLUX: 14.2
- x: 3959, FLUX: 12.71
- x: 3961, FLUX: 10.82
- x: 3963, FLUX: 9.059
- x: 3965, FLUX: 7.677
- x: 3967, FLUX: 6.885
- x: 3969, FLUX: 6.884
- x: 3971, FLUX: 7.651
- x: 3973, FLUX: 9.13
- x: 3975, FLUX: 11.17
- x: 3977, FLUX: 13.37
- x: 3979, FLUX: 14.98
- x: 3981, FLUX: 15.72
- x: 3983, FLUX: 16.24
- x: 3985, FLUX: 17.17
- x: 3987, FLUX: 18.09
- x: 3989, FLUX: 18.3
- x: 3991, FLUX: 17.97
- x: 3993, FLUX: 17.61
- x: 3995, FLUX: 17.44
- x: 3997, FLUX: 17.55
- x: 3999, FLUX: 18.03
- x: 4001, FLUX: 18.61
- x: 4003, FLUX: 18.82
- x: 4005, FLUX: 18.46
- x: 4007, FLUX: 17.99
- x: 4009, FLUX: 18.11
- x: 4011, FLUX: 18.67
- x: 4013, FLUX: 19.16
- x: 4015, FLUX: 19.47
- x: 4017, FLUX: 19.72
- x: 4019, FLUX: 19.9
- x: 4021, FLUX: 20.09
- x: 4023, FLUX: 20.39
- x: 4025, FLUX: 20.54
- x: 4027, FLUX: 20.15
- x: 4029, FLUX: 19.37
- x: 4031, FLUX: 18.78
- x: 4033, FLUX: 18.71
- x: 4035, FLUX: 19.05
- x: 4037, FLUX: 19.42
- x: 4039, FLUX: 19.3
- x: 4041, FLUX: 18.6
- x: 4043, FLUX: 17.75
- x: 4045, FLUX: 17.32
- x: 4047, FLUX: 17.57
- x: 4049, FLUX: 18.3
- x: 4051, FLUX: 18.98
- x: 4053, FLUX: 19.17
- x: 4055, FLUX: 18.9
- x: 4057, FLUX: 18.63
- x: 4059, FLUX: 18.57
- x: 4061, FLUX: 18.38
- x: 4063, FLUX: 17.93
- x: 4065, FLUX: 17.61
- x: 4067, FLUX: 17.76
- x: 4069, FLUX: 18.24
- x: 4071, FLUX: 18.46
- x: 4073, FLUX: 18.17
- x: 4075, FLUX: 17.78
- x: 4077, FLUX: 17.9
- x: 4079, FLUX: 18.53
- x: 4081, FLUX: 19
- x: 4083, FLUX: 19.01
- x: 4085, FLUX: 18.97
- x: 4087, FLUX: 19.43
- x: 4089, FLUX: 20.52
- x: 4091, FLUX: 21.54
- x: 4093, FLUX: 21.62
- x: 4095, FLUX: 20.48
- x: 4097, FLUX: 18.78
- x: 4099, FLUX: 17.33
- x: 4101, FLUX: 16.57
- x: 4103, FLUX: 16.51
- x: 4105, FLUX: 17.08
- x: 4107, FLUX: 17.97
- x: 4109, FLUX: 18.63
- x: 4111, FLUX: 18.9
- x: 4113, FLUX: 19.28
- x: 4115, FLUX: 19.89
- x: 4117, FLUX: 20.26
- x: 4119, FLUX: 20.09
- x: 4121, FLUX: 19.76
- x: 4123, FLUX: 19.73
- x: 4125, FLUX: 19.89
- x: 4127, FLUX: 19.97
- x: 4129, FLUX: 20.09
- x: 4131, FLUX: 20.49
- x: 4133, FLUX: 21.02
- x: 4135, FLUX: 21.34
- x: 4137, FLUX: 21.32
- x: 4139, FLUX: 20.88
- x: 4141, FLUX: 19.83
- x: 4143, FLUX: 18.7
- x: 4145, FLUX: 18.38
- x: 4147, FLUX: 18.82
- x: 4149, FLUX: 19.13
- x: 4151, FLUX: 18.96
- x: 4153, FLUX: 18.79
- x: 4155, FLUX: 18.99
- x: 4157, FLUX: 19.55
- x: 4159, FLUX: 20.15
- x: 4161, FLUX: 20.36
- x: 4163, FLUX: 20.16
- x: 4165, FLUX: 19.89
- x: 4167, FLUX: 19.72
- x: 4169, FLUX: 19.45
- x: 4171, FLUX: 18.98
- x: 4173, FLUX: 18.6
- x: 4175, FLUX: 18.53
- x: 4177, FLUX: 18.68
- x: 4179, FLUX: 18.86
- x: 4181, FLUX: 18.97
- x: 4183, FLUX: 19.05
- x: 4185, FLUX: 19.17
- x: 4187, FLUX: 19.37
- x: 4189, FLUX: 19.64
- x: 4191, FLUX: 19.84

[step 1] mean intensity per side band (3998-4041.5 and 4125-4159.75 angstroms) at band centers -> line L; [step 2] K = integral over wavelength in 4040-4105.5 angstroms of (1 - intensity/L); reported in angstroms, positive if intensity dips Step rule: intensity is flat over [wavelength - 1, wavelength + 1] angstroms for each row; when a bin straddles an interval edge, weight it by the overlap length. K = 3.01 angstroms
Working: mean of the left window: 19.2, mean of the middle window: 18.5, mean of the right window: 19.8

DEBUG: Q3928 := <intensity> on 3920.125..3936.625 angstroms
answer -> 9.03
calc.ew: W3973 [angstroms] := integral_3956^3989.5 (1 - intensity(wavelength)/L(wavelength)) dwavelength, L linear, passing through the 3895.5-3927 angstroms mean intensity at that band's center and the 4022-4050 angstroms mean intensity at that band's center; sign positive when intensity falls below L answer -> 8.2 angstroms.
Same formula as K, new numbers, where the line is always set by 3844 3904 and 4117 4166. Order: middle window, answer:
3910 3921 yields -1.56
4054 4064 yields -0.69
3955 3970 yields 4.37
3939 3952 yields 3.09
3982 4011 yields -4.87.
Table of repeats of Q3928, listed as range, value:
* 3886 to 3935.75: 12.3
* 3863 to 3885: 11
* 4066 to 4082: 18.2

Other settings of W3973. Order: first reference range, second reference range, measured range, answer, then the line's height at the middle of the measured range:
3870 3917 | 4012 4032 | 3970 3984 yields 3.9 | 17.4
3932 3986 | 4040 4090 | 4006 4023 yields -4.9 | 14.9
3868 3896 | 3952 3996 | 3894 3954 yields 3.5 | 12.5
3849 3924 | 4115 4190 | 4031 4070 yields -3.9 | 16.8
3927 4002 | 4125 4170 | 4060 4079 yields -1.6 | 16.6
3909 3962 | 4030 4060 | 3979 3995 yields -2.6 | 14.8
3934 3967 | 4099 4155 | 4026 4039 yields -4.1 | 14.6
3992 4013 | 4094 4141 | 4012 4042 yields -1.7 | 18.4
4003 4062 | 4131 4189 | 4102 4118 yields 0.6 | 19.3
